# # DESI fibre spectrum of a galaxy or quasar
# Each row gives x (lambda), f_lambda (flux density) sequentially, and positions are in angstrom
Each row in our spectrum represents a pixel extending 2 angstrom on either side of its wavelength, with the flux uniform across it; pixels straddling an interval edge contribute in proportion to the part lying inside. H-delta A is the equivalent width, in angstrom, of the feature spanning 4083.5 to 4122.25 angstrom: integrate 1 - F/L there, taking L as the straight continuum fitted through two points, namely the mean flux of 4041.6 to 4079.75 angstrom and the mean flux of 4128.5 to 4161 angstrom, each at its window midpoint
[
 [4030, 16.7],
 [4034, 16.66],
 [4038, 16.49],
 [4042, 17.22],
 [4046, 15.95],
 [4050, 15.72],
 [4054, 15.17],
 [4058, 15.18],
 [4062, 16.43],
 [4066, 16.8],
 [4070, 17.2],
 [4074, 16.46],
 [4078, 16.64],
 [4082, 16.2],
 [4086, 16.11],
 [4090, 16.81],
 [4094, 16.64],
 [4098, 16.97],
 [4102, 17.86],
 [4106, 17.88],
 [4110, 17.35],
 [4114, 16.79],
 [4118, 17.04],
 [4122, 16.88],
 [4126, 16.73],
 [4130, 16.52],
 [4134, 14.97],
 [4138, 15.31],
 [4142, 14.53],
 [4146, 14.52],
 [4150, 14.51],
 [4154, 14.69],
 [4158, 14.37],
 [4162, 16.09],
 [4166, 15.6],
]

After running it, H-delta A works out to -3.6 angstrom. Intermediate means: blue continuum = 16.2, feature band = 17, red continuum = 14.9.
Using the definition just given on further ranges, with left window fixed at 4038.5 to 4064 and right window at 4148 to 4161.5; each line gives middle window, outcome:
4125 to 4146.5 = -0.7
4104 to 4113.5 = -1.4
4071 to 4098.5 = -1.7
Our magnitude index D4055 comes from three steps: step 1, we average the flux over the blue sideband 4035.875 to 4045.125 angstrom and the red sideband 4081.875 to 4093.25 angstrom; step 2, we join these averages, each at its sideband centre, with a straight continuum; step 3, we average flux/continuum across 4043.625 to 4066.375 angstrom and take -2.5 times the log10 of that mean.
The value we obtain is 0.05 mag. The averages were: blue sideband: 16.7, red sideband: 16.4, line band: 15.8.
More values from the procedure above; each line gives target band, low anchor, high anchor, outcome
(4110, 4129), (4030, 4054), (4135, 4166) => -0.106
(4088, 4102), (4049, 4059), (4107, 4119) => -0.024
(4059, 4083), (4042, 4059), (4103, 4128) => -0.027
